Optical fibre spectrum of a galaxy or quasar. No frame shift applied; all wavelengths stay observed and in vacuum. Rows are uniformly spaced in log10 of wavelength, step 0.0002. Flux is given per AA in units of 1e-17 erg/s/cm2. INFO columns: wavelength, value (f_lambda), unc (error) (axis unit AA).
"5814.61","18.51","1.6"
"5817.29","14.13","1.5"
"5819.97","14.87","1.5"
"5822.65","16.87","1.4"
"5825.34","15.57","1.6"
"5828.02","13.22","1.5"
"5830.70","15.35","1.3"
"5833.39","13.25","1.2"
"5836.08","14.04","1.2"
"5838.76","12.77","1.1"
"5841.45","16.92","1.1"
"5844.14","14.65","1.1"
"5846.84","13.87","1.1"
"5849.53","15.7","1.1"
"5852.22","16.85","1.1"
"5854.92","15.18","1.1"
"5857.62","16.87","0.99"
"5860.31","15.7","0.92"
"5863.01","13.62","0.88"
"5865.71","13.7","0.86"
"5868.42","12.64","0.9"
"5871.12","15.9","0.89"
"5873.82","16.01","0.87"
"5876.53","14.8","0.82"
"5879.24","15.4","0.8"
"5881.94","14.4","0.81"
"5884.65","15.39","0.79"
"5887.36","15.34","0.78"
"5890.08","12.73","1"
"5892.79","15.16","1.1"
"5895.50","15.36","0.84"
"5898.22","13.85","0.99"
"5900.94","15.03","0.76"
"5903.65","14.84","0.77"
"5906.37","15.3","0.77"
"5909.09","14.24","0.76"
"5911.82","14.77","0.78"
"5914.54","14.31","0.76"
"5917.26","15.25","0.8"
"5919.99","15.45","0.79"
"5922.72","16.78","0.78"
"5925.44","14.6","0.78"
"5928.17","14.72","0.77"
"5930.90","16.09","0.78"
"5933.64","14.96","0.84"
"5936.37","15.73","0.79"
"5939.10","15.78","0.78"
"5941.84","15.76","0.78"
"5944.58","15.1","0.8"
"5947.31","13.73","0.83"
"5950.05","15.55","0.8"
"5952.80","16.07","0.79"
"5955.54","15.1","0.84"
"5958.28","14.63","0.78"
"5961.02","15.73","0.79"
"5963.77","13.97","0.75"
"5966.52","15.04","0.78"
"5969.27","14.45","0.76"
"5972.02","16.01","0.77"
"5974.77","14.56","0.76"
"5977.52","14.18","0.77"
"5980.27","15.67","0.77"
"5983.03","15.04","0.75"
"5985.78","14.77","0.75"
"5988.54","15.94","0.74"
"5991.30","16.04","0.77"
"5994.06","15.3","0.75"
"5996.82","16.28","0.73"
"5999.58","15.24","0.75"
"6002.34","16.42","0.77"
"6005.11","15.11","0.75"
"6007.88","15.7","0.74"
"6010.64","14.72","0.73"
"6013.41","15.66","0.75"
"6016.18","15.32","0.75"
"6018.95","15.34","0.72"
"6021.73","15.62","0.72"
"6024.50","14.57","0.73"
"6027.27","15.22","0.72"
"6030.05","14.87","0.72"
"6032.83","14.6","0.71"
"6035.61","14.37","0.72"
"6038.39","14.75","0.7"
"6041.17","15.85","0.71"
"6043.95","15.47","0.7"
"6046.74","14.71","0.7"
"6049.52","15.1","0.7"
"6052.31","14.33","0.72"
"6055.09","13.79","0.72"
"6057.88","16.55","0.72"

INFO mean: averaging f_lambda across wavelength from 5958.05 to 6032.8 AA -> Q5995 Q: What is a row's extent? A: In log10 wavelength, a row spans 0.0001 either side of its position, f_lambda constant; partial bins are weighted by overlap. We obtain 15.2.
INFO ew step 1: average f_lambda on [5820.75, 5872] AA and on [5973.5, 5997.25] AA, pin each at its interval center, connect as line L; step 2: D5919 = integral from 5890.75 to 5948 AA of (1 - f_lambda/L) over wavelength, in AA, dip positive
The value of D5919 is 0.0 AA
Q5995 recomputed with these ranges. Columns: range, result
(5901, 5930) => 15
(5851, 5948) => 15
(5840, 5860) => 15.7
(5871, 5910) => 14.9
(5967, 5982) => 15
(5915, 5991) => 15.2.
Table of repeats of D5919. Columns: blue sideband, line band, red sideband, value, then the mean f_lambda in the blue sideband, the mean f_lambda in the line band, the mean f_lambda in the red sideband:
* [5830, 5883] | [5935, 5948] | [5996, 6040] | -0.2 AA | 14.9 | 15.3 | 15.2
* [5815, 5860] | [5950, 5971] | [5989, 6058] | 0.2 AA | 15.1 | 15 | 15.2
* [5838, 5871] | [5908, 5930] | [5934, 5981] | 0.0 AA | 14.9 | 15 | 15.1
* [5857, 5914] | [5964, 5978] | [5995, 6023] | 0.4 AA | 14.8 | 14.8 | 15.5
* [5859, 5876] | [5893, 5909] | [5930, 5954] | 0.1 AA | 14.6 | 14.9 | 15.4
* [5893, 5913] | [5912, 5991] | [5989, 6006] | 0.5 AA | 14.8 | 15.2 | 15.8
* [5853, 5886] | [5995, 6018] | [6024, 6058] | -1.0 AA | 15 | 15.6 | 14.9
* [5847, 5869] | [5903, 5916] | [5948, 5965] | 0.3 AA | 15.1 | 14.7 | 15.1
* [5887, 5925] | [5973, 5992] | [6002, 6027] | 0.0 AA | 14.9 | 15.2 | 15.3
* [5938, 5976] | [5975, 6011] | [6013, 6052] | -0.8 AA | 15.1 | 15.4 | 15.1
